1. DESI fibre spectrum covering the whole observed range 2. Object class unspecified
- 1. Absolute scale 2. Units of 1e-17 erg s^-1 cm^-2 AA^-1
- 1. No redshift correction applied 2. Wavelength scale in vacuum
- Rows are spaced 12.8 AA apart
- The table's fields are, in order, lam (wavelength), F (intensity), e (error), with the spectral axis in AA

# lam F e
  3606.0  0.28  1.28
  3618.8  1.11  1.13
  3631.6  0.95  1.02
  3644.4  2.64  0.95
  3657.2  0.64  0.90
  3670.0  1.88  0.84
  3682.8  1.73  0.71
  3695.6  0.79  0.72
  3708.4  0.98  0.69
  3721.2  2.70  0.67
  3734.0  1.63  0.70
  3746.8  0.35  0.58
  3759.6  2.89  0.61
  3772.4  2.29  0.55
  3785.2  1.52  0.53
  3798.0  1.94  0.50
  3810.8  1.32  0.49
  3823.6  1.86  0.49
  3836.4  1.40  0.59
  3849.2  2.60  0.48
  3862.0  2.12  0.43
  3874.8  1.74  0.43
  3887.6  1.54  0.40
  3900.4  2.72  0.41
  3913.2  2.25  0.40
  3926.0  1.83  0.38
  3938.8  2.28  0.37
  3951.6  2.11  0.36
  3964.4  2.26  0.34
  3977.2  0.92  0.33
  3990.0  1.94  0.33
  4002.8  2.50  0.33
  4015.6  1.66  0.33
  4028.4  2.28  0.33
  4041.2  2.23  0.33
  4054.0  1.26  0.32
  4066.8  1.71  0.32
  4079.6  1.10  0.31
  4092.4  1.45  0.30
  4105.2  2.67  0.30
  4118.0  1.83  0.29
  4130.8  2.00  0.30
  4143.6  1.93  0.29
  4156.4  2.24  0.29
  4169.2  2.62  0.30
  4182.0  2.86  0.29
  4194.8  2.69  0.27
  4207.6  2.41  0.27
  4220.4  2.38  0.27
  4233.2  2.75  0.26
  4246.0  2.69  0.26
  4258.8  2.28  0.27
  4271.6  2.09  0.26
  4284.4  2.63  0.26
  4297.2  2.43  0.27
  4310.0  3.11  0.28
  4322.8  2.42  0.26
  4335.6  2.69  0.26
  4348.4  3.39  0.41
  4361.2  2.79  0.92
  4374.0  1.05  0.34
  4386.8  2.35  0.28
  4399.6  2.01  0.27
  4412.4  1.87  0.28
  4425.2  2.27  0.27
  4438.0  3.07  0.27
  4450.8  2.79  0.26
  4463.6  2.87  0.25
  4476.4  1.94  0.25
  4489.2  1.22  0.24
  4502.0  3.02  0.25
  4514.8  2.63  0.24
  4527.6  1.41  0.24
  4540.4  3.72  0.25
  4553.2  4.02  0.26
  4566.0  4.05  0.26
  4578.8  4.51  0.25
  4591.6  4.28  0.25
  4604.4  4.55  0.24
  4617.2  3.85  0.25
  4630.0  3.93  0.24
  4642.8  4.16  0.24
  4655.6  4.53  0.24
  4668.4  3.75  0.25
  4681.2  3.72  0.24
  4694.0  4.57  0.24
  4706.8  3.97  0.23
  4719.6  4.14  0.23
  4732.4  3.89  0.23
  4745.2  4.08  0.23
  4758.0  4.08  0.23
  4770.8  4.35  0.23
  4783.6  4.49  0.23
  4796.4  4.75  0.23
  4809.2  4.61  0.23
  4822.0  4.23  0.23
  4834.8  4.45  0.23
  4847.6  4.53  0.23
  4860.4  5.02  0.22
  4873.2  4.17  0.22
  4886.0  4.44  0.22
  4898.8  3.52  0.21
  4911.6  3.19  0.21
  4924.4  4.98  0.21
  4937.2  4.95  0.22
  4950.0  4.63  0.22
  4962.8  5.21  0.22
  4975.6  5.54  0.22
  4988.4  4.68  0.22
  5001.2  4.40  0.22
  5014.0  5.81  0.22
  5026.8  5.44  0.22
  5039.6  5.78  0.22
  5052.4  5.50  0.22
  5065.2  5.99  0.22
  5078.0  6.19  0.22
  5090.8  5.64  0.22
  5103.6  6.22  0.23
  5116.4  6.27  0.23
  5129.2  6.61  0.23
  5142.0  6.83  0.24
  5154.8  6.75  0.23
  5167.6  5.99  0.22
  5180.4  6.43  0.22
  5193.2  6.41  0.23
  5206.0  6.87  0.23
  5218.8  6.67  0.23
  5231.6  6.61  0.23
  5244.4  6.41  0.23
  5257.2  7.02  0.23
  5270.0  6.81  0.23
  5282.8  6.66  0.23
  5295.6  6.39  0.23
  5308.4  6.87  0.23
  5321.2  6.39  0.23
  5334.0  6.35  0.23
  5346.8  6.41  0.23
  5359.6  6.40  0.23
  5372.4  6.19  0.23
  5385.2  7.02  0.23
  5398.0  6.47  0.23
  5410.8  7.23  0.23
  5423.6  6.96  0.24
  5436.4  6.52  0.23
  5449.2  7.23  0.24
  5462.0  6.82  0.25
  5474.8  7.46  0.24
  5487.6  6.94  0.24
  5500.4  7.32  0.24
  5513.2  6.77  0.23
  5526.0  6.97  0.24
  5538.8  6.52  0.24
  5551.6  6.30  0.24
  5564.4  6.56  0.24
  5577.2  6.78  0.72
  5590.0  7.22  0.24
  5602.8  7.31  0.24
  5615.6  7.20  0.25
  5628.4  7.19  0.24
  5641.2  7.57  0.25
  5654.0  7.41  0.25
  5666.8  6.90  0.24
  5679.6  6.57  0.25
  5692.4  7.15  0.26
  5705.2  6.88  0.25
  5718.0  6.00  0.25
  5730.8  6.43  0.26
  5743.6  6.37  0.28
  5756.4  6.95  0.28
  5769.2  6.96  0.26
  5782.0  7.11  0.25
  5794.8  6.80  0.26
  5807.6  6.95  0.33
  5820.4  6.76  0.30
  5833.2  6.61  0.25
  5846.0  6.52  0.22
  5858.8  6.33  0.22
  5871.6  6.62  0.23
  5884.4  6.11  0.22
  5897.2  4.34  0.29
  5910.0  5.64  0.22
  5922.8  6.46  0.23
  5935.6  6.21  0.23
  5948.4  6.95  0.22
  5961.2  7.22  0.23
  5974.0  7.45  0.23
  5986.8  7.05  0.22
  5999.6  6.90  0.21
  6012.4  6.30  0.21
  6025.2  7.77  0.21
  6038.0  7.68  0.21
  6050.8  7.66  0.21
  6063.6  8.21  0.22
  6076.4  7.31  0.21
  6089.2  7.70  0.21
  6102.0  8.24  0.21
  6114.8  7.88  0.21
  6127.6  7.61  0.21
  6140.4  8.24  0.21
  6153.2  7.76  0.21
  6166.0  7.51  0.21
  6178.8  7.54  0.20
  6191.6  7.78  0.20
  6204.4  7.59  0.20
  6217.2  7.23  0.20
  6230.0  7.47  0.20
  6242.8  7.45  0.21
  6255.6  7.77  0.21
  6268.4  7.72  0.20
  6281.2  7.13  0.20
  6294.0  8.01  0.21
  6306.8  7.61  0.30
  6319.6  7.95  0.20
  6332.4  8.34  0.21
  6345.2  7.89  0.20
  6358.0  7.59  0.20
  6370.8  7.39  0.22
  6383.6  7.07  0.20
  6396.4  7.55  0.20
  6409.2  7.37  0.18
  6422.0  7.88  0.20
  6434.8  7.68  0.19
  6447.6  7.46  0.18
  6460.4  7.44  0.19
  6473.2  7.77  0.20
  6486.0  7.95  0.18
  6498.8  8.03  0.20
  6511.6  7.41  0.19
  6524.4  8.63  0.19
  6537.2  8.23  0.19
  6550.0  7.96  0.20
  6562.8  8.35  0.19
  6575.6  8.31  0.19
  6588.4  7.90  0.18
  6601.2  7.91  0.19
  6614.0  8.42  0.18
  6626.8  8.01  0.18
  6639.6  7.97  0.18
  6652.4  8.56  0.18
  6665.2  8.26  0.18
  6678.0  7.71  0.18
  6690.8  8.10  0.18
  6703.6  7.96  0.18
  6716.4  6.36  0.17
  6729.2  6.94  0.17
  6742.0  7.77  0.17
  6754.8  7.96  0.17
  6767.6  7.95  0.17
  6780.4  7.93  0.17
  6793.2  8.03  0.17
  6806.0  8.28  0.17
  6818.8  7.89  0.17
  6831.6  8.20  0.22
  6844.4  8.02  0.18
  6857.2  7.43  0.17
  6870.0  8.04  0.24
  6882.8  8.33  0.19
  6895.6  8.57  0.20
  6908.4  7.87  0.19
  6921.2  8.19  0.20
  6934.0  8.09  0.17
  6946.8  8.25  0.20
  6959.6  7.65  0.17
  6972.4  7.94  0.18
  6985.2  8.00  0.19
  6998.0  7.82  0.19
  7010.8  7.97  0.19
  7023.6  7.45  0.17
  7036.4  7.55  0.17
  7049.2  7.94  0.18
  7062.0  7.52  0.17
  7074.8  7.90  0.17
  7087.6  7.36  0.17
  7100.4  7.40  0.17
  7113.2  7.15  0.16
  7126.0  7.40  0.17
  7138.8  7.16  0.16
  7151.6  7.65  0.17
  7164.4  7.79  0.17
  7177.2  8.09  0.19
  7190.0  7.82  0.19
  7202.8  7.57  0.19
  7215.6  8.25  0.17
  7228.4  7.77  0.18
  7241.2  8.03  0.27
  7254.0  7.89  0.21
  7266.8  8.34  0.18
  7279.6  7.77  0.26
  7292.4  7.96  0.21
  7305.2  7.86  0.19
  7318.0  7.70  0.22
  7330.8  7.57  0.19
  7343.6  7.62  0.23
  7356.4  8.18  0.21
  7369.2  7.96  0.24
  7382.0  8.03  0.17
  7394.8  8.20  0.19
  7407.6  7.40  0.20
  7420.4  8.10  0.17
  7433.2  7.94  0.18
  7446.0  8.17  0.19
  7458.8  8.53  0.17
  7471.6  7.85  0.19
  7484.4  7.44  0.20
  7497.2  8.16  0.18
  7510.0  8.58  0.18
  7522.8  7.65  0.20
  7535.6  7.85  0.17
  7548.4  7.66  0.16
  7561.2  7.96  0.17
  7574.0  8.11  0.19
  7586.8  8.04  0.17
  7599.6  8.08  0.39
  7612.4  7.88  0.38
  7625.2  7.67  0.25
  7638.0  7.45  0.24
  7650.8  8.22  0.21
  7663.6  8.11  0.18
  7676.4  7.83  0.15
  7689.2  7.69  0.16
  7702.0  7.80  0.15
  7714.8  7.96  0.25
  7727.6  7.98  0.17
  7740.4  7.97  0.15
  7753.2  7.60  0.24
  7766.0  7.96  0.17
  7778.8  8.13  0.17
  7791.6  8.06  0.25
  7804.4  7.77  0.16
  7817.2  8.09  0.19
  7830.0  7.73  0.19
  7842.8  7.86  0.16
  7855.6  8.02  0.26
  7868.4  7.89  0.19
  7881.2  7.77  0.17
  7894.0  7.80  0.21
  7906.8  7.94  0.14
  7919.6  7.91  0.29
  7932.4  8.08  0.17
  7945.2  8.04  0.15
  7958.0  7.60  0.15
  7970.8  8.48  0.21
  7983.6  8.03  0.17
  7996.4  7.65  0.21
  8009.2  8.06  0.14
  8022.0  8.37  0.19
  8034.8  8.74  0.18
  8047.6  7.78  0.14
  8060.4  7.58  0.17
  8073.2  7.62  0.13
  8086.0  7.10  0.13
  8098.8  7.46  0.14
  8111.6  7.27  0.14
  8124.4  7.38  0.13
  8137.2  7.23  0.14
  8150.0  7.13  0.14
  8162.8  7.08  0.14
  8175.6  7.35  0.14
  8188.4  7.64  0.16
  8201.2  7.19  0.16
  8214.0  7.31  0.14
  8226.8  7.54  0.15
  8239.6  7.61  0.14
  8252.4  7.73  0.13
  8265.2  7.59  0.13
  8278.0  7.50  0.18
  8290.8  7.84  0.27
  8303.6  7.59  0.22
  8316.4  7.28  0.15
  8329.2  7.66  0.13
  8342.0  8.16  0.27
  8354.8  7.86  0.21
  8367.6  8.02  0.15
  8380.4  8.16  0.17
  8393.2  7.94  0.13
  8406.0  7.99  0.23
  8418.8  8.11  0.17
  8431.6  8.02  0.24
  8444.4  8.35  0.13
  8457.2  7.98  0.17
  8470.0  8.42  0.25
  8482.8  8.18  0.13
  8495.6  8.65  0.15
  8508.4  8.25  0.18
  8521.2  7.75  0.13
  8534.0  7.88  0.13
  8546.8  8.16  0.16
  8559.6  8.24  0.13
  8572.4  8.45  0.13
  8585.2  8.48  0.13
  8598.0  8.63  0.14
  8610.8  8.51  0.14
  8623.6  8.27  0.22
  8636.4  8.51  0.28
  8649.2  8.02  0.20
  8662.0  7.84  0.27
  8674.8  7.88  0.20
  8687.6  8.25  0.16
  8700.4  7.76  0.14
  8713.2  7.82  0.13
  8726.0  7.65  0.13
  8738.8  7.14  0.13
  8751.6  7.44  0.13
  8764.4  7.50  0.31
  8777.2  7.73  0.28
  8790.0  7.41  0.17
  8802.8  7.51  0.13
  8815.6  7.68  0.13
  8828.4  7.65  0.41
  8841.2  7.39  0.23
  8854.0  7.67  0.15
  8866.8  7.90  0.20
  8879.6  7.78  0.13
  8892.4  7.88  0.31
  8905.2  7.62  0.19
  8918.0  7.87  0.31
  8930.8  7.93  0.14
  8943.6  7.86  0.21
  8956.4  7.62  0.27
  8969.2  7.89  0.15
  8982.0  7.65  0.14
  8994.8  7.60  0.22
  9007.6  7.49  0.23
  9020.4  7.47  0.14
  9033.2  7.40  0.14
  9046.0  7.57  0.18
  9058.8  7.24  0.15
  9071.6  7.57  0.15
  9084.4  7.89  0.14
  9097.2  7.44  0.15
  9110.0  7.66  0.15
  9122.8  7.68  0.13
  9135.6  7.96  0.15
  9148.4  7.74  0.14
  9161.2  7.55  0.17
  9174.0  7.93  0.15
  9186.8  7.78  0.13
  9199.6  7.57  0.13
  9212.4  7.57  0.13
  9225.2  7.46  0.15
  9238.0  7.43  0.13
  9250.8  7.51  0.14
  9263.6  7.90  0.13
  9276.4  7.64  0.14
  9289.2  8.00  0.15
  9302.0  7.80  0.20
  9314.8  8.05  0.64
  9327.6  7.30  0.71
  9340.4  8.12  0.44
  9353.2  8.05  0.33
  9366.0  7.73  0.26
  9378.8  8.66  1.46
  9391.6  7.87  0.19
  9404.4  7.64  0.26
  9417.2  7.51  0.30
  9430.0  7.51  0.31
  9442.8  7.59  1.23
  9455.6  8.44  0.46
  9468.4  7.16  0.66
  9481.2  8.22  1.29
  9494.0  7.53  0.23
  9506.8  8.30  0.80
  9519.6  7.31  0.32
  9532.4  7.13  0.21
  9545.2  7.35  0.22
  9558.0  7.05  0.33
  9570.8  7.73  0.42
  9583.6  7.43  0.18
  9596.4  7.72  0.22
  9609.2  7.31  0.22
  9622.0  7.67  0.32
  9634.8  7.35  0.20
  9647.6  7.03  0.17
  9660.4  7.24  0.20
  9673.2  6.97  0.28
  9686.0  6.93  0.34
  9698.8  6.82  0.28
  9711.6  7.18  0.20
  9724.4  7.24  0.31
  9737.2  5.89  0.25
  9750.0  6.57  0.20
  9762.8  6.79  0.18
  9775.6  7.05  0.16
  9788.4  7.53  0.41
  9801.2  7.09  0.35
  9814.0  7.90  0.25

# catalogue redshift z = 0.140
